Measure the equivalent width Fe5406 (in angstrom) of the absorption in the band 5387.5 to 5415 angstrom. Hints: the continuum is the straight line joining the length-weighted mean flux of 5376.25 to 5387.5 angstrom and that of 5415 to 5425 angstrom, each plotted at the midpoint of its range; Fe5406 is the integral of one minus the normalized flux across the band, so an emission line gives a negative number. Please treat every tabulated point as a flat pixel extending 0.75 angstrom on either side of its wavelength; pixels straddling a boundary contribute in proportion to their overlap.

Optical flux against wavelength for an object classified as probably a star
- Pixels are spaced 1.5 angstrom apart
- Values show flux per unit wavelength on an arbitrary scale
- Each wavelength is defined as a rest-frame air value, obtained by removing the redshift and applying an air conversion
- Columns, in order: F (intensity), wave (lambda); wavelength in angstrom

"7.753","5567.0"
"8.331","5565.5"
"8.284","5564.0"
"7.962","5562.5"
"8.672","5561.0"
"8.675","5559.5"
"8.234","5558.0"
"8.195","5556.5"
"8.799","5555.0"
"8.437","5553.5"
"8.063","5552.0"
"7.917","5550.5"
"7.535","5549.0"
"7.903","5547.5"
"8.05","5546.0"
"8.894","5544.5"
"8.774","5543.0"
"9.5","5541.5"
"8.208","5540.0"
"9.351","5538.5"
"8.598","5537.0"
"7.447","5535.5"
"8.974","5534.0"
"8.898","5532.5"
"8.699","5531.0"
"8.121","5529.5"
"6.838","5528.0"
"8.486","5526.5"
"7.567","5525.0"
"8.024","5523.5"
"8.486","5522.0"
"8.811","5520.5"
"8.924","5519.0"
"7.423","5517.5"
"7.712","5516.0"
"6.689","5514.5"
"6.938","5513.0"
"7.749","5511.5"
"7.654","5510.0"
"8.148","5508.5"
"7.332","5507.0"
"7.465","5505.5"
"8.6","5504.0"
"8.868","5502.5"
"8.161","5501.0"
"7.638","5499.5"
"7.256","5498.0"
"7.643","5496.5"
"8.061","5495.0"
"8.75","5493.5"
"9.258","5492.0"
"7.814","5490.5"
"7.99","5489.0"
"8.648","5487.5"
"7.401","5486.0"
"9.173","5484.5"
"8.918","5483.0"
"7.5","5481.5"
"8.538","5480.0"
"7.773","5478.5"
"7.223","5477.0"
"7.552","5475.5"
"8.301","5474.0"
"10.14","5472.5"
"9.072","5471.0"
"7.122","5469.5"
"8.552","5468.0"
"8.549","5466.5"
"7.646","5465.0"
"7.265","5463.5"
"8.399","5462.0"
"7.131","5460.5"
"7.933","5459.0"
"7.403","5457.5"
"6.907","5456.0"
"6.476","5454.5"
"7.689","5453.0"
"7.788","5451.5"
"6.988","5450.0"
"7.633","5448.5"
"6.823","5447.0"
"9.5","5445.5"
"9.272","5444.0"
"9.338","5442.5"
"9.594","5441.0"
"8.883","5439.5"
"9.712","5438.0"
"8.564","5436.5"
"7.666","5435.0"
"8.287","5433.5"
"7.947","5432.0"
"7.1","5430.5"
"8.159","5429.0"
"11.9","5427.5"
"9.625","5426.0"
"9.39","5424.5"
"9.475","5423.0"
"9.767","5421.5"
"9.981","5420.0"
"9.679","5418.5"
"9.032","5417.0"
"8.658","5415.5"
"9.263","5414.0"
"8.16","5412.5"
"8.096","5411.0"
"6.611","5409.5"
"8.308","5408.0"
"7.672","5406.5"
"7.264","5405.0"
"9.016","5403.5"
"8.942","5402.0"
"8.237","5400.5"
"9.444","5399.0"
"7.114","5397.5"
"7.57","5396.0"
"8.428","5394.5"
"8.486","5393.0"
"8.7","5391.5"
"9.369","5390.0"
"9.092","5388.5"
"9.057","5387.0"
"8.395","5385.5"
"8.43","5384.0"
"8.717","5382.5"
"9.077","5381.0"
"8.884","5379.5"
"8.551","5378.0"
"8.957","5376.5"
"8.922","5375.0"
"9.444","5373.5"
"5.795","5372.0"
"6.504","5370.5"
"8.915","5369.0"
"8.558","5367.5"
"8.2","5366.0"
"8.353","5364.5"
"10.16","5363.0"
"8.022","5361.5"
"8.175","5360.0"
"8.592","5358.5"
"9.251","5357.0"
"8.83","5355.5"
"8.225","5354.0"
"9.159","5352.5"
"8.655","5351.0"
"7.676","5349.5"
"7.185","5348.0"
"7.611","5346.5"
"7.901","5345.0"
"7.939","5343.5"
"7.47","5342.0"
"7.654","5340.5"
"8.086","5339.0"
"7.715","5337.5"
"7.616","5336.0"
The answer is 2.3 angstrom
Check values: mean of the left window 8.74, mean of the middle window 8.33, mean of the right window 9.45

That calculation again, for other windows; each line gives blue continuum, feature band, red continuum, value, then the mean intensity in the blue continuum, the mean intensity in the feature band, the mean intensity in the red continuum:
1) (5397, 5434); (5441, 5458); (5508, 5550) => 1.3 angstrom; 8.7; 7.89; 8.16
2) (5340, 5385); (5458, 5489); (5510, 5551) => 0.3 angstrom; 8.33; 8.13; 8.16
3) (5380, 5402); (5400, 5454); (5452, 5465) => -4.3 angstrom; 8.6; 8.6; 7.42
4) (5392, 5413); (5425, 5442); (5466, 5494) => -1.4 angstrom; 8.1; 8.87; 8.32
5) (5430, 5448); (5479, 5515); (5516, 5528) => 1.1 angstrom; 8.56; 8.02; 8.12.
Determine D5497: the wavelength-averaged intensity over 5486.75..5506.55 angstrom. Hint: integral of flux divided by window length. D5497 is 8.15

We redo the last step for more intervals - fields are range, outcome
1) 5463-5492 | 8.2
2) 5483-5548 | 8.17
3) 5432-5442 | 8.74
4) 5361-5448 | 8.64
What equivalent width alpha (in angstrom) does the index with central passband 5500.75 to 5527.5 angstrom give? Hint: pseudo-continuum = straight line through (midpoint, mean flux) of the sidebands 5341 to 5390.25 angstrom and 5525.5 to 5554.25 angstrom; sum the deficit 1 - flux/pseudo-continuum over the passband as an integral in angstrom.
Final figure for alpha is 1.4 angstrom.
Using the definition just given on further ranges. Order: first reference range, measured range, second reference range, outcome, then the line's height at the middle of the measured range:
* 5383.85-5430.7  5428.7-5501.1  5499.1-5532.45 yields 1.8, 8.31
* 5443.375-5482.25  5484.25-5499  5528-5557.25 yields -0.2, 8.07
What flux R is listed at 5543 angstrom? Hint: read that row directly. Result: 8.774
